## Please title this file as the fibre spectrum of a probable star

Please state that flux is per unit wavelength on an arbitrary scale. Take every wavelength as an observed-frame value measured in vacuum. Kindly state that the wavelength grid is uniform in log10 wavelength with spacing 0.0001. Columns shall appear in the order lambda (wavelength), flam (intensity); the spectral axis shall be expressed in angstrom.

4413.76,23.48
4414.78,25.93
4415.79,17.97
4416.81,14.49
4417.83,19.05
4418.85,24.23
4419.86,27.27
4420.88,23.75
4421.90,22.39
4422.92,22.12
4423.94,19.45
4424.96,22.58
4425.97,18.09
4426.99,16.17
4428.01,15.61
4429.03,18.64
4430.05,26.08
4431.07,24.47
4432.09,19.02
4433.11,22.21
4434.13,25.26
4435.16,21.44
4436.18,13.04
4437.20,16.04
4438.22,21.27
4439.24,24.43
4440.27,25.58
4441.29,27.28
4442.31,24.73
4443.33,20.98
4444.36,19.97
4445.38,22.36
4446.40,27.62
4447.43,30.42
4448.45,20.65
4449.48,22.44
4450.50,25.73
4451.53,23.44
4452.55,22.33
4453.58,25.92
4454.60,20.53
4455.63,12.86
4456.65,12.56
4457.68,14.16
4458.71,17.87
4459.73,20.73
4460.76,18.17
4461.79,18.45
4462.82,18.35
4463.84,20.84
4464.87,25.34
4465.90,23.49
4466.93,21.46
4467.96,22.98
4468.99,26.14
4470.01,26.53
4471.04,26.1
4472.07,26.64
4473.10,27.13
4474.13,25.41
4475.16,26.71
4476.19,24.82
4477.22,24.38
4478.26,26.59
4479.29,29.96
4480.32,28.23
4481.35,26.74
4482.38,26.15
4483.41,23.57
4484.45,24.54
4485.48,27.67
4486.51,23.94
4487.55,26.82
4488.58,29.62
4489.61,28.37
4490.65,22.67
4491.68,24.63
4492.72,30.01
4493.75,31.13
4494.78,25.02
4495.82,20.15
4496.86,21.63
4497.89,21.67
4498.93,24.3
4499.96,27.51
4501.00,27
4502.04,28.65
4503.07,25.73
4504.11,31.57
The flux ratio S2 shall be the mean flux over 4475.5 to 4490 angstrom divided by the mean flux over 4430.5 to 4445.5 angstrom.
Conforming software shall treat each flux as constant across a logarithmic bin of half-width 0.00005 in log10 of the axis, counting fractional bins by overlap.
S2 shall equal 1.21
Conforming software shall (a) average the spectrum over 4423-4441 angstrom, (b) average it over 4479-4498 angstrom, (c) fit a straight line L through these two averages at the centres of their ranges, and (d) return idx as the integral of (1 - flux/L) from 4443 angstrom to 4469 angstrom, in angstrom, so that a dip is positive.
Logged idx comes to 1.80 angstrom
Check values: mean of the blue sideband 20.7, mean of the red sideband 26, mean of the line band 21.3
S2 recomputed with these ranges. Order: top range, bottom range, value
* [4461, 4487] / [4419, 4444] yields 1.15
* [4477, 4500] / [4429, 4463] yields 1.21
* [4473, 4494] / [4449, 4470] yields 1.27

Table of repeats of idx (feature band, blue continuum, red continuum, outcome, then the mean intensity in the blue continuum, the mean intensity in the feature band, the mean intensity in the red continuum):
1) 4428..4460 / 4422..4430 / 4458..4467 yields -2.6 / 19.5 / 21.5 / 20.3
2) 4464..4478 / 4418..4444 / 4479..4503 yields -0.3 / 21.6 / 25.1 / 26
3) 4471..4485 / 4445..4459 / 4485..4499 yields -1.2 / 21.4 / 26.2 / 25.6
